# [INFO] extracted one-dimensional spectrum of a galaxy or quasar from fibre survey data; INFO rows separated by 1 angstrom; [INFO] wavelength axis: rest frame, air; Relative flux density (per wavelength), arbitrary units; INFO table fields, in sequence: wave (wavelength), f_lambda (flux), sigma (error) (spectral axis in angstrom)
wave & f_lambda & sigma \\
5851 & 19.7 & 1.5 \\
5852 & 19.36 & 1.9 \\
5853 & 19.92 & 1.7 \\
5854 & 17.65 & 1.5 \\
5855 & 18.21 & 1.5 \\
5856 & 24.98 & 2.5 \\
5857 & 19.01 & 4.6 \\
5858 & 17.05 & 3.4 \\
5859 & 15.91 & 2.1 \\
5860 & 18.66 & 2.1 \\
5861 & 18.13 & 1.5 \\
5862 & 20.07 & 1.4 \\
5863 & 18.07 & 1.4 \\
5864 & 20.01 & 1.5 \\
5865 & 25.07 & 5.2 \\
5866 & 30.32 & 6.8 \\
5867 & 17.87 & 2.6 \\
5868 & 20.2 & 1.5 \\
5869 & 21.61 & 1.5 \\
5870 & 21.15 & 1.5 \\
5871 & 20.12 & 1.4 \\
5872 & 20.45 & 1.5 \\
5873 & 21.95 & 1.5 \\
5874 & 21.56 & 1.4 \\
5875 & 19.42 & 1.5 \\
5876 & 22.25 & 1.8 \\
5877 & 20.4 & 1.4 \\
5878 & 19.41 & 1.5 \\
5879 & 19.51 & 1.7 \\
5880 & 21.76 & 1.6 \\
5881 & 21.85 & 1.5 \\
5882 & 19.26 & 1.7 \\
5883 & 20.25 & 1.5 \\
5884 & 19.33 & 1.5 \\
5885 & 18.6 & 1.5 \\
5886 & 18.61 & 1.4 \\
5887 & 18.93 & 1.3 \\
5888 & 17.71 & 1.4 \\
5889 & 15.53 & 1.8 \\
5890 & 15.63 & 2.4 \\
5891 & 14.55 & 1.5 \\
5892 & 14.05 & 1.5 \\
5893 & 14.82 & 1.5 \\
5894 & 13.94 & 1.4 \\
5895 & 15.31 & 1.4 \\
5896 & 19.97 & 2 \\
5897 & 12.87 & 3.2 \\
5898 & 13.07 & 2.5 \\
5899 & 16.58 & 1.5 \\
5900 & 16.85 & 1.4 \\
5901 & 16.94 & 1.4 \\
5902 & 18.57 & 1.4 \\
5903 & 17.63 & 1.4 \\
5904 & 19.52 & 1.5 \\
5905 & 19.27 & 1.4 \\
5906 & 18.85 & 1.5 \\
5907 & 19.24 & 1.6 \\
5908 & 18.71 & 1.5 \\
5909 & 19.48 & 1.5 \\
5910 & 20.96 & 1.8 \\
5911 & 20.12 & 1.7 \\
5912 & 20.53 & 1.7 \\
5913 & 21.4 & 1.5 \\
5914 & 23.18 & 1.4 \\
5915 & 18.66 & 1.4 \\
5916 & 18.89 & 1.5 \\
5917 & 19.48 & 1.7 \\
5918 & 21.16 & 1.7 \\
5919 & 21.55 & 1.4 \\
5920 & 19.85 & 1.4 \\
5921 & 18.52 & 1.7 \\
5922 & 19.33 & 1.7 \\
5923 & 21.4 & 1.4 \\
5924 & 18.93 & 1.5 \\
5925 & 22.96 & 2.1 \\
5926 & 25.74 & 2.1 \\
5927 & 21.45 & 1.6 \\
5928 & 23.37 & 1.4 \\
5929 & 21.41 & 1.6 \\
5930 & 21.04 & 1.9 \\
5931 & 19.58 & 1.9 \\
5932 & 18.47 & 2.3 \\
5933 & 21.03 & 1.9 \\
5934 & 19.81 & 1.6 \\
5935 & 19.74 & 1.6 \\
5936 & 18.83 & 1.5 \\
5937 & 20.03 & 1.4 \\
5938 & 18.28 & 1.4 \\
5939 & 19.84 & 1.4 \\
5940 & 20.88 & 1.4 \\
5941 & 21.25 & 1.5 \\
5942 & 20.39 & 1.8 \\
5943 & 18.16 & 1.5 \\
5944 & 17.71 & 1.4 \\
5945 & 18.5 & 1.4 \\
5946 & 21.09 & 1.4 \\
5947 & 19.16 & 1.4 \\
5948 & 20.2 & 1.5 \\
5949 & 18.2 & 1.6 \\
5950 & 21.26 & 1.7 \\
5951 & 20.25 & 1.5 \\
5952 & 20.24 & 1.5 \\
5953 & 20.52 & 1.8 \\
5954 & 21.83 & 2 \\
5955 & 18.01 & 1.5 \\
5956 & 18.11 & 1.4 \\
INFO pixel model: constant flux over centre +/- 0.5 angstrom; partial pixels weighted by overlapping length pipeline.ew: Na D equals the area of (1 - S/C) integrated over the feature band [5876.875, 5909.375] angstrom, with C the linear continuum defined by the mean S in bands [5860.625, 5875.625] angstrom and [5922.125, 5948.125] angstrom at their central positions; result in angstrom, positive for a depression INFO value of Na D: 4.8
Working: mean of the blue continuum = 21.1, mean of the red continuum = 20.3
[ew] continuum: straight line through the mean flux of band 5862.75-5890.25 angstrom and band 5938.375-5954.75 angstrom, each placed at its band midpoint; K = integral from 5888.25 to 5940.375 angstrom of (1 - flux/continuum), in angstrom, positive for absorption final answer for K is 2.9 angstrom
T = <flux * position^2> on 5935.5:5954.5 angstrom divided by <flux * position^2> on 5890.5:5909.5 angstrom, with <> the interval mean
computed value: 1.2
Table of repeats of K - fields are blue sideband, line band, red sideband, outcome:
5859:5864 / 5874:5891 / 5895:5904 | -1.6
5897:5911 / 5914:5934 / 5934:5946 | -2.0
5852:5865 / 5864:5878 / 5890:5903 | -2.7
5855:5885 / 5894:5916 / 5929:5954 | 2.0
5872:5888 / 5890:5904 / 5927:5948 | 2.9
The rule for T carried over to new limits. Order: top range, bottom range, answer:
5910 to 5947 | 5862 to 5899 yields 1.09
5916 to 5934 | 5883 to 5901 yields 1.28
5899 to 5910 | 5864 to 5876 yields 0.86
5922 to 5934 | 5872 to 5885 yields 1.05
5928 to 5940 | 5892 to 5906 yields 1.22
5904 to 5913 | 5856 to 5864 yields 1.07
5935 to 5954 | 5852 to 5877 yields 1.00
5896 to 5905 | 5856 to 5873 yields 0.84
